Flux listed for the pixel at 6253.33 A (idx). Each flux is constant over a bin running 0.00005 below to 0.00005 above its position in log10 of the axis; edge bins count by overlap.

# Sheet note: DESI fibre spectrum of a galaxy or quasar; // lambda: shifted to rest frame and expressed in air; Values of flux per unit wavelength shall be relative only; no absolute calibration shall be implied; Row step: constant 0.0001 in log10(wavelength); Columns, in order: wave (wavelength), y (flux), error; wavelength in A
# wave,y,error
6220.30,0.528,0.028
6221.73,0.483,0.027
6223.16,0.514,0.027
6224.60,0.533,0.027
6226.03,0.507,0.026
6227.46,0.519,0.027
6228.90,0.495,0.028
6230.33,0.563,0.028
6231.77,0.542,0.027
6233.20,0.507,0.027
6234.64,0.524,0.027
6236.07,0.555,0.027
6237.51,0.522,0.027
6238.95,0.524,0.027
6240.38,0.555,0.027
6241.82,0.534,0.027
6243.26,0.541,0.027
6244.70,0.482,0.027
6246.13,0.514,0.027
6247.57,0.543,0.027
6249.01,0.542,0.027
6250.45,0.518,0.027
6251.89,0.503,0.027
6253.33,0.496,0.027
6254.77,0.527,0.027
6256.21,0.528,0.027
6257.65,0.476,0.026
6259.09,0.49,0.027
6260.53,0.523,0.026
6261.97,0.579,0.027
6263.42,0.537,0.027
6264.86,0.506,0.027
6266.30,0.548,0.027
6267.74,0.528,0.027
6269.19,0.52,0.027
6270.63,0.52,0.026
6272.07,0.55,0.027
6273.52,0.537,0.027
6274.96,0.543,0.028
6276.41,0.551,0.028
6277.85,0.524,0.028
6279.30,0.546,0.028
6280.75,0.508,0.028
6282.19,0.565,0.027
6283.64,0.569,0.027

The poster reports 0.496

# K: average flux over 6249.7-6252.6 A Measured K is 0.511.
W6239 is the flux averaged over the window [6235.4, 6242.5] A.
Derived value 0.538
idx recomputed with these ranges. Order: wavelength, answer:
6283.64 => 0.569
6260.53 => 0.523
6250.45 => 0.518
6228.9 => 0.495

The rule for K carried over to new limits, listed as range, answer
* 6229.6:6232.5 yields 0.553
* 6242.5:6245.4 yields 0.511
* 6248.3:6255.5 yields 0.517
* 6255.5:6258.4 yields 0.502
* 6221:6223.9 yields 0.499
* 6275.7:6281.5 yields 0.533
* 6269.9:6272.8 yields 0.535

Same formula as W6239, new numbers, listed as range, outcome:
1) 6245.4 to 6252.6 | 0.524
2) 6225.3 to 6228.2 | 0.513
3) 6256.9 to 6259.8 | 0.484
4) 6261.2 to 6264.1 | 0.556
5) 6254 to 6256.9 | 0.527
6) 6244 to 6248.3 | 0.514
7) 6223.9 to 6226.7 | 0.521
